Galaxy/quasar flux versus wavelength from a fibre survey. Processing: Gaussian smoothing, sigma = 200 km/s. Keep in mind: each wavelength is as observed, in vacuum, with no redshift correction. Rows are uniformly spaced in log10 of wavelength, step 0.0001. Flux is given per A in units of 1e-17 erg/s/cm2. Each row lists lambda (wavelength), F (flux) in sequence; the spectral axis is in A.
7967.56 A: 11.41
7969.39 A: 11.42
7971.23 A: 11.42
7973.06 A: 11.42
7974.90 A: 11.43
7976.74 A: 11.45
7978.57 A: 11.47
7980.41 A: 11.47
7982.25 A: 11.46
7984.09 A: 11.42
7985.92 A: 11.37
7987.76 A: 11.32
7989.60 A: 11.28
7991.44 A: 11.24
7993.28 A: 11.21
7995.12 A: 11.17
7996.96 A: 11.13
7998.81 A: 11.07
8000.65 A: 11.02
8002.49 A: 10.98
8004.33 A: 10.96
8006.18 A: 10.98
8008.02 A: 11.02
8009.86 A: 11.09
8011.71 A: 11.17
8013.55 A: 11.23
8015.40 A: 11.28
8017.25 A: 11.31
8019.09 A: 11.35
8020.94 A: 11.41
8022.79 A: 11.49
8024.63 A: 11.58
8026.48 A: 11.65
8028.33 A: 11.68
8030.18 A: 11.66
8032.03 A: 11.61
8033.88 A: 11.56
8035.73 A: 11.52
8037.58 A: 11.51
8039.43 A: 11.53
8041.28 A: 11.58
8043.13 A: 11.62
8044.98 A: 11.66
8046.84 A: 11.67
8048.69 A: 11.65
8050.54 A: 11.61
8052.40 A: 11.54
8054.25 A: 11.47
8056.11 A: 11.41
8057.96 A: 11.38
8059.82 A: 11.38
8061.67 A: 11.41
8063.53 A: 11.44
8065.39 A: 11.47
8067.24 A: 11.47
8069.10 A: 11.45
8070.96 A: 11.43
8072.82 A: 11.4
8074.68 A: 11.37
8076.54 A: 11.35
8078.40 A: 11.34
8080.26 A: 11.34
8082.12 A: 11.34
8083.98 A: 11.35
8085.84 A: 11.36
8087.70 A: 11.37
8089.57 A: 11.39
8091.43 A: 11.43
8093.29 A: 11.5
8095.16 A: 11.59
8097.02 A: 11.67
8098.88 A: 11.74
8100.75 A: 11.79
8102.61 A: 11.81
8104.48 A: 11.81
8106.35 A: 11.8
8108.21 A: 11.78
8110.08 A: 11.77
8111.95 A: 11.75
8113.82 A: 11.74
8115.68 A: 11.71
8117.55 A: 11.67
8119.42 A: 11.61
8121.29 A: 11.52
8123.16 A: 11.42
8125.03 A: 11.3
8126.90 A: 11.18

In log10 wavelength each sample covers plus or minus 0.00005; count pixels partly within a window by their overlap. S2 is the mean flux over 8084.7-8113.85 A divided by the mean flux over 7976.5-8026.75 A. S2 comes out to 1.03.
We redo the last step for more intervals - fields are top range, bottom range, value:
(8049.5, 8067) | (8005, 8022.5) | 1.02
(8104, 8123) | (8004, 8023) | 1.04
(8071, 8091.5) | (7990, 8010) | 1.03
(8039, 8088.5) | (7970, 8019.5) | 1.02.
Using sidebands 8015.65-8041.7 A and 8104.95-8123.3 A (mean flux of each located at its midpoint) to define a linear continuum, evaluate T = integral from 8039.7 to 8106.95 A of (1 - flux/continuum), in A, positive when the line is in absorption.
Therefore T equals 0.6 A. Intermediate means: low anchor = 11.5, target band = 11.5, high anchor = 11.7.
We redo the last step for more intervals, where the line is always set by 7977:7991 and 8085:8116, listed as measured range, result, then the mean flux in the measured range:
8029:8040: -0.1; 11.6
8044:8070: 0.1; 11.5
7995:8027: 0.7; 11.2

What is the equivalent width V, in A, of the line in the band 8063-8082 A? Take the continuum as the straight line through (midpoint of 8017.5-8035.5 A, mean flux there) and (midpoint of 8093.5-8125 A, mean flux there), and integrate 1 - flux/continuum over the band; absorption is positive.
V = 0.4 A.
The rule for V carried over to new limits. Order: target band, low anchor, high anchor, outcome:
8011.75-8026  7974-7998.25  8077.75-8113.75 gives 0.0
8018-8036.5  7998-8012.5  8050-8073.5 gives -0.6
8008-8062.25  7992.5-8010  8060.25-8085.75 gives -1.2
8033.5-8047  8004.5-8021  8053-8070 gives -0.3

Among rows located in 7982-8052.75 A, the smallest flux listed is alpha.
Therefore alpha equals 10.96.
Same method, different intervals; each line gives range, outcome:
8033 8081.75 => 11.34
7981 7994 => 11.21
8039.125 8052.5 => 11.53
